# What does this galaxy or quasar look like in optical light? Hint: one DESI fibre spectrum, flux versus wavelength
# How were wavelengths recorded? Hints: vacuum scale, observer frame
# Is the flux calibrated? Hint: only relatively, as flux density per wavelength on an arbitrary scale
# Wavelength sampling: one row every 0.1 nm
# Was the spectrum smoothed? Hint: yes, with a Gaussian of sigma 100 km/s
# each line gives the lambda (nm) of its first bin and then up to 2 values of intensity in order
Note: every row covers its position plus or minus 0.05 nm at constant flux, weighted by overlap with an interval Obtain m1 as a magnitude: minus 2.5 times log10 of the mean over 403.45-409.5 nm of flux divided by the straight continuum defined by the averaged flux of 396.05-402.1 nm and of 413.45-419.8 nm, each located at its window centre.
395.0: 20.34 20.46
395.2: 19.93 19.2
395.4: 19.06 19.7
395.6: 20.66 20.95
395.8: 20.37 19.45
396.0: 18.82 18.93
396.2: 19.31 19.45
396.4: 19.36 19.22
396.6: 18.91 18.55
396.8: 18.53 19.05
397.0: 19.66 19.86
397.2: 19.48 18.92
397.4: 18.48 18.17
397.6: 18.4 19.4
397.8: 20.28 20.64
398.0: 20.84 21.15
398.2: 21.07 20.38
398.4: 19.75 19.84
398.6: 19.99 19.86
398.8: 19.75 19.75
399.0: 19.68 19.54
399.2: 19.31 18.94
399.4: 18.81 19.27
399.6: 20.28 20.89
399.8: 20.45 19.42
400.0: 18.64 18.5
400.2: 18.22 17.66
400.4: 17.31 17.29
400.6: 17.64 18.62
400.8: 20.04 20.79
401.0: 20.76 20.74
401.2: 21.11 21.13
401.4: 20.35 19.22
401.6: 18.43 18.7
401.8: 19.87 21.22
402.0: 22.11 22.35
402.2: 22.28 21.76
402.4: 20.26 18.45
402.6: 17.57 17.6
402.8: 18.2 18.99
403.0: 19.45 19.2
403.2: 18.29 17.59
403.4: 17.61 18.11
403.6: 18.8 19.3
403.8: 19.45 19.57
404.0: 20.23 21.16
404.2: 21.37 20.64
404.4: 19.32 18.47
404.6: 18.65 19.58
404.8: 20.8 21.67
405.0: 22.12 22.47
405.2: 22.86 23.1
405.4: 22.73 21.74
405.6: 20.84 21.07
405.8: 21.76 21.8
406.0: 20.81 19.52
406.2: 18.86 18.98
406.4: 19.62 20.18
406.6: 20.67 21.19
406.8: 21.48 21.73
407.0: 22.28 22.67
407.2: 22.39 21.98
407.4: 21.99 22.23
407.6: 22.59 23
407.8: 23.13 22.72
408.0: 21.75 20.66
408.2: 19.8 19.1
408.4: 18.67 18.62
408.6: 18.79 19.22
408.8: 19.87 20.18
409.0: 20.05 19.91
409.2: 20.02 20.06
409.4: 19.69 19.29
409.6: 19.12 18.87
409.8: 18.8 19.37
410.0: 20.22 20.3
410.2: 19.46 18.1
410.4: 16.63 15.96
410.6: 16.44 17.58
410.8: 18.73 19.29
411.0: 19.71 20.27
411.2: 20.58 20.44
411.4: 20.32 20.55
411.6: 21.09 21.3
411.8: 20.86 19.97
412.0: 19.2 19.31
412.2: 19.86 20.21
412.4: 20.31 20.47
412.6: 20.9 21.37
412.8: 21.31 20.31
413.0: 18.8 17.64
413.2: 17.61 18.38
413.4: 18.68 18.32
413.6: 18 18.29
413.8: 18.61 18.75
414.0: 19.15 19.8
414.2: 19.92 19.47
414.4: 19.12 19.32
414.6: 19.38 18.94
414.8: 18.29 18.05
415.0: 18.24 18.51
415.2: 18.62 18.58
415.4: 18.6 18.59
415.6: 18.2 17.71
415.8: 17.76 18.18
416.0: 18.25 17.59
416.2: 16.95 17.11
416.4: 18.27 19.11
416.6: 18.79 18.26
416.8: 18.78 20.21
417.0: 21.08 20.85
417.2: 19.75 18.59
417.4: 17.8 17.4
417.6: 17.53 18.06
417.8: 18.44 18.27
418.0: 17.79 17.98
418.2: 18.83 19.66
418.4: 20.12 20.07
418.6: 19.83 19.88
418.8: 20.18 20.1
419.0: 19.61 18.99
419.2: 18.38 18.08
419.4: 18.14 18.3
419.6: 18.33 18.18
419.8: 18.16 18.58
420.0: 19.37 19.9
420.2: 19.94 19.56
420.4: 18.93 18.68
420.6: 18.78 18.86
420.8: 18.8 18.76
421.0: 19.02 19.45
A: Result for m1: -0.08 mag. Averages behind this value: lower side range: 19.6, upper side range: 18.7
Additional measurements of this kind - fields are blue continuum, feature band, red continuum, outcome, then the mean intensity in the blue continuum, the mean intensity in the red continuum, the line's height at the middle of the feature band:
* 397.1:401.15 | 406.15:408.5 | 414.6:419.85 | -0.11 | 19.5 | 18.7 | 19.1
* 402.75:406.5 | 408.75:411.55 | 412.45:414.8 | 0.02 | 20.1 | 19.2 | 19.6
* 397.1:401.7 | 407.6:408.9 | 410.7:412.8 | -0.03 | 19.5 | 20.2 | 20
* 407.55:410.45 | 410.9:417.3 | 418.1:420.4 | 0.02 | 19.9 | 19.2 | 19.5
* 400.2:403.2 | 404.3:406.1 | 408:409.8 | -0.08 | 19.6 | 19.6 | 19.6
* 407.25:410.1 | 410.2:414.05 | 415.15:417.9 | 0.01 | 20.3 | 18.5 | 19.5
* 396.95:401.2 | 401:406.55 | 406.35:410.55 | -0.01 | 19.5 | 20.3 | 19.9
